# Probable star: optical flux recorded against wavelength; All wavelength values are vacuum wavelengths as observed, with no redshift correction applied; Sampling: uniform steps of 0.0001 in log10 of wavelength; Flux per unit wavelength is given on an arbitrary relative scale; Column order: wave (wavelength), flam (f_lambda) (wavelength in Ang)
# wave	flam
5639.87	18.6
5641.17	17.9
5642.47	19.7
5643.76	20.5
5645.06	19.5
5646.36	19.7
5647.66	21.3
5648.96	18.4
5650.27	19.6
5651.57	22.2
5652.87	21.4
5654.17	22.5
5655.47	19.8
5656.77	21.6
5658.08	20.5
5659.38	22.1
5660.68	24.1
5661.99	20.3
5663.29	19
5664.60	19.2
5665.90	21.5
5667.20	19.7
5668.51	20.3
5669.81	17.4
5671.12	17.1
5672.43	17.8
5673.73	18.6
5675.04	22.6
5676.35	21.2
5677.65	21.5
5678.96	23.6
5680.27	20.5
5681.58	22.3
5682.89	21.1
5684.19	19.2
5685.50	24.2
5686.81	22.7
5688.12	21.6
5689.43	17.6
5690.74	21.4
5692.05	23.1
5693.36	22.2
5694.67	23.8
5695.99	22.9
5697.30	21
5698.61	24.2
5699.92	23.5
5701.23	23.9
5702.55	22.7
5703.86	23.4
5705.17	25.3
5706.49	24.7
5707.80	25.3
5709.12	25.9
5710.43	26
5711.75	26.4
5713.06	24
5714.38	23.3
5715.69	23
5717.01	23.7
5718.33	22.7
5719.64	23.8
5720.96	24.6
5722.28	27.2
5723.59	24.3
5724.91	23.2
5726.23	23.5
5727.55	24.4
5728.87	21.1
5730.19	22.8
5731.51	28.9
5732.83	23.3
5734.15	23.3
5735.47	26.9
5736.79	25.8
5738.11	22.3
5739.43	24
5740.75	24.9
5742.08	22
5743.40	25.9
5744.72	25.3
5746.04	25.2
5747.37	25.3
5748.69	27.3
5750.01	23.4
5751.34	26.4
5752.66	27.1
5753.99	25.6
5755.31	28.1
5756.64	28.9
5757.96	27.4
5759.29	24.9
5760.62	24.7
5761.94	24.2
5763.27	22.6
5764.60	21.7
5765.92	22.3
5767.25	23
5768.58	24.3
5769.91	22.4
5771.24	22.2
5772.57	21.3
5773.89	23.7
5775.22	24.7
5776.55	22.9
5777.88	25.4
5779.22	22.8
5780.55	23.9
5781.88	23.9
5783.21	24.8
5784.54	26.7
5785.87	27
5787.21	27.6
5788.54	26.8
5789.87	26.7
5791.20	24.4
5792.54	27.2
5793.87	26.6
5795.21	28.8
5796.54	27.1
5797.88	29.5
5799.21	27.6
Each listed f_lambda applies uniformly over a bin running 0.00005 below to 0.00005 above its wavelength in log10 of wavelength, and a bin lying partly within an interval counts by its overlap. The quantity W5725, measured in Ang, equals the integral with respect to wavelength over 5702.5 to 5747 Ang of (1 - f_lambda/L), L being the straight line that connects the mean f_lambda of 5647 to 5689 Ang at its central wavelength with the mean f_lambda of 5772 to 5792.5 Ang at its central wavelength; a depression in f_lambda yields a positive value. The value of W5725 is -3.1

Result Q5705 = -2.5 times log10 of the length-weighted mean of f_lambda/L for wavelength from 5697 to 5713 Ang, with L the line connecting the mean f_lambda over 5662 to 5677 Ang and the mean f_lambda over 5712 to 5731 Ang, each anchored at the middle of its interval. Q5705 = -0.09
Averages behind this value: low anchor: 19.5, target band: 24.4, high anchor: 23.8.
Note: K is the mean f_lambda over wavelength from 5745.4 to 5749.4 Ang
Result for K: 25.9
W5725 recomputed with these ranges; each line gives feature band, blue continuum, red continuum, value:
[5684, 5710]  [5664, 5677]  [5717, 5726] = -1.2 Ang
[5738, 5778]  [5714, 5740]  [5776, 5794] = 0.5 Ang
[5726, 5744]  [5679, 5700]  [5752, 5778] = -0.6 Ang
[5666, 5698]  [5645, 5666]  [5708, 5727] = 1.9 Ang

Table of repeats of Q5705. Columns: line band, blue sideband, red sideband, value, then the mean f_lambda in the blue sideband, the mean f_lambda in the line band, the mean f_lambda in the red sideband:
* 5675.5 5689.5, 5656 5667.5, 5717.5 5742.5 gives 0.02 mag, 20.9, 21.6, 24.2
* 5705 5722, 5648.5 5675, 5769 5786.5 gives -0.12 mag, 20.2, 24.5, 24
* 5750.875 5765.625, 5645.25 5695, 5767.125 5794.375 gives -0.07 mag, 20.8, 25.5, 24.7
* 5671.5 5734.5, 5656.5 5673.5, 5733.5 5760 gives -0.02 mag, 20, 23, 25.5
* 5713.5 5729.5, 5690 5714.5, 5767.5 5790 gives 0.01 mag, 23.8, 23.7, 24.5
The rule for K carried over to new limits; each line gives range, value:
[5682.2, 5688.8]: 21.8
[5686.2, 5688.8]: 22.1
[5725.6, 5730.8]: 22.9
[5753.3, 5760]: 26.9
